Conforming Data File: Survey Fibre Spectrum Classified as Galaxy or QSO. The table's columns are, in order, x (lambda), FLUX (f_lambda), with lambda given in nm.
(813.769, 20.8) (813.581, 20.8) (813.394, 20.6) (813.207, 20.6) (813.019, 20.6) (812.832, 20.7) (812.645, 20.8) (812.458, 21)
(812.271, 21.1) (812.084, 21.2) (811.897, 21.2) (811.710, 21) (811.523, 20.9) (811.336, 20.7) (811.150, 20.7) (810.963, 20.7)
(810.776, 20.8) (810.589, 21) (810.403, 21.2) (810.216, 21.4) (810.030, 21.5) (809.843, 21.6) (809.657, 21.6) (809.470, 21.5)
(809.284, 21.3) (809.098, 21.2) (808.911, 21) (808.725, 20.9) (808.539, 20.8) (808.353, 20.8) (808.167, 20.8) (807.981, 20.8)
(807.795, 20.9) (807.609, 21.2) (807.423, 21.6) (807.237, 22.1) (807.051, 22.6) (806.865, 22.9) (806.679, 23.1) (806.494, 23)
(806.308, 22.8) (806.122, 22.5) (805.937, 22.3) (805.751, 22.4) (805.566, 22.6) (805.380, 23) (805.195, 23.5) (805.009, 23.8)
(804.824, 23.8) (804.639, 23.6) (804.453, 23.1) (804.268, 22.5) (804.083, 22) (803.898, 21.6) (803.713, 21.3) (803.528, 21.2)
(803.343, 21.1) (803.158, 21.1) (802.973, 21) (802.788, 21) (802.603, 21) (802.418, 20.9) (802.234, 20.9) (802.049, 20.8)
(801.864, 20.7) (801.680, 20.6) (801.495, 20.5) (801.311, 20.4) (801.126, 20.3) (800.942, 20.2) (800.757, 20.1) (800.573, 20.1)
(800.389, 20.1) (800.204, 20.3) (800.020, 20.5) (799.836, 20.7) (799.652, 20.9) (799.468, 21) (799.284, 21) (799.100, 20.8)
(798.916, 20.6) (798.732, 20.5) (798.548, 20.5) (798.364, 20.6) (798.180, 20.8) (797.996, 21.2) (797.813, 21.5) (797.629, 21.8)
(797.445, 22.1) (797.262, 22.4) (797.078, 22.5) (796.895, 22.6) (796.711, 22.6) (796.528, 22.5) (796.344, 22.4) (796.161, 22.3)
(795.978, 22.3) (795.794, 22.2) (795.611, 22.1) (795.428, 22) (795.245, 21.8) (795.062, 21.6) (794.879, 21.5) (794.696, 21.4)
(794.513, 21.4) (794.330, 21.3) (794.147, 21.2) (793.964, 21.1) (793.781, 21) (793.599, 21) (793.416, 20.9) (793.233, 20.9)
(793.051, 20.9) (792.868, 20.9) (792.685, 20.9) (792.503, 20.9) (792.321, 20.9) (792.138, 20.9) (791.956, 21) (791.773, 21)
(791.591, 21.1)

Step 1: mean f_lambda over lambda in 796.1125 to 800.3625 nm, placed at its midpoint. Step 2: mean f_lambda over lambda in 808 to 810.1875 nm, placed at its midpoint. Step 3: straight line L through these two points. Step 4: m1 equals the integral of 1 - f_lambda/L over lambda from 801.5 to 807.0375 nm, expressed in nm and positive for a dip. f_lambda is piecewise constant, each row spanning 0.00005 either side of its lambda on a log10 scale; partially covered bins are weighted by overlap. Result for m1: -0.21 nm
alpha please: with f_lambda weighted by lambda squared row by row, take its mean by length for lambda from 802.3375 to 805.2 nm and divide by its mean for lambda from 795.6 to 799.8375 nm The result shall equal 1.03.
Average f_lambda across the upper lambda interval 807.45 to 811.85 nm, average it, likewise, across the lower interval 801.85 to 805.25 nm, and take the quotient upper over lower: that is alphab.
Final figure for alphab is 1.0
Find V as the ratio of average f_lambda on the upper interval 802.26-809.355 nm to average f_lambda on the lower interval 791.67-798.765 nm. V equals 1.02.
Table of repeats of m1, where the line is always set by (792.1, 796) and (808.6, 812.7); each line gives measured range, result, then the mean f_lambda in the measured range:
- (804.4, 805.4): -0.11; 23.5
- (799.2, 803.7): 0.11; 20.7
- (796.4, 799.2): -0.04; 21.5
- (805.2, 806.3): -0.08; 22.7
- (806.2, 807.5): -0.09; 22.6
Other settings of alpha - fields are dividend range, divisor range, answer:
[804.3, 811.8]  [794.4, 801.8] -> 1.05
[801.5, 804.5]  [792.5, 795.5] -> 1.02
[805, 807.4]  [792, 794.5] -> 1.12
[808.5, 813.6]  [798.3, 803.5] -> 1.04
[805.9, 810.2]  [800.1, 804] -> 1.06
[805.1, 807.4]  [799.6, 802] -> 1.13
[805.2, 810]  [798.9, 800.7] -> 1.08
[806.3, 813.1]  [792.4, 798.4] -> 1.02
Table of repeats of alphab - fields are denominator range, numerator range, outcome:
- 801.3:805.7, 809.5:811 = 0.98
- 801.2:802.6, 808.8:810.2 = 1.03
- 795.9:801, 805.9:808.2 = 1.04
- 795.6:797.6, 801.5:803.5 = 0.93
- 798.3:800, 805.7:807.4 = 1.09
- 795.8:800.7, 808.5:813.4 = 0.99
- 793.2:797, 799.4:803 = 0.95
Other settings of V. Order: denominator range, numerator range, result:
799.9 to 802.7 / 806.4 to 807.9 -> 1.08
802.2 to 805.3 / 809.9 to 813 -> 0.95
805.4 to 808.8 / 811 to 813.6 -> 0.95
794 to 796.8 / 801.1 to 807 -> 1.00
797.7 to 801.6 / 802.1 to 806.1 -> 1.07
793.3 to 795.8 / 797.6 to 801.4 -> 0.96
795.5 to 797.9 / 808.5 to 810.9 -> 0.95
